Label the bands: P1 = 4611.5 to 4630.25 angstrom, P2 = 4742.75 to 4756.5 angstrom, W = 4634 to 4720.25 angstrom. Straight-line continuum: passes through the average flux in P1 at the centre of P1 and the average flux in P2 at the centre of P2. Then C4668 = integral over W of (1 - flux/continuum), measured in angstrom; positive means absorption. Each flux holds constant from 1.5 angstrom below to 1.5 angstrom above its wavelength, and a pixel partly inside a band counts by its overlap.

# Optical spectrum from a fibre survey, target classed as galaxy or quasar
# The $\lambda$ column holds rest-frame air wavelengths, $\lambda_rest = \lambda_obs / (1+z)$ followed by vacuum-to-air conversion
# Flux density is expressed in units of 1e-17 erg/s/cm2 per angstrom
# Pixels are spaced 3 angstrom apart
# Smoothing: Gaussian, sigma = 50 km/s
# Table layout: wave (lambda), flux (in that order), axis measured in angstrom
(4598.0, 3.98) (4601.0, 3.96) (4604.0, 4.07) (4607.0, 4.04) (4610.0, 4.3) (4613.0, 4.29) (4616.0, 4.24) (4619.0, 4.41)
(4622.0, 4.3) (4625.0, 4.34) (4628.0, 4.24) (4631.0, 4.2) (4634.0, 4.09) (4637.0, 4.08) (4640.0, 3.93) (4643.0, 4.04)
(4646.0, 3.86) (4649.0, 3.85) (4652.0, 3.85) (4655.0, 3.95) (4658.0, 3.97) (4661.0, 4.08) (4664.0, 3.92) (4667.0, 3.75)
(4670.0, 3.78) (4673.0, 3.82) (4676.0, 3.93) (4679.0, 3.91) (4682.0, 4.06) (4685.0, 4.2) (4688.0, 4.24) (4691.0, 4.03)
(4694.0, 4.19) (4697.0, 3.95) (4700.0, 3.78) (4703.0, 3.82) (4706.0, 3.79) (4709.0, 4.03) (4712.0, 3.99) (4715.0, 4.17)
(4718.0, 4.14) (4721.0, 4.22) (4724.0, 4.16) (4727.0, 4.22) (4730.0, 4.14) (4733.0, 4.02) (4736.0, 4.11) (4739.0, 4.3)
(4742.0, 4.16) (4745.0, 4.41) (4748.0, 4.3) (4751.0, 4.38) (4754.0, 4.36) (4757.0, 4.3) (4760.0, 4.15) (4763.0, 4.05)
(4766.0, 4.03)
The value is 6.94 angstrom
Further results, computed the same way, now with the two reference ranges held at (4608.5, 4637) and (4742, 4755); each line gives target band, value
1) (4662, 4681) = 1.89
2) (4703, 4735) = 1.81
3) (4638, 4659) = 1.72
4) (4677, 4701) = 1.41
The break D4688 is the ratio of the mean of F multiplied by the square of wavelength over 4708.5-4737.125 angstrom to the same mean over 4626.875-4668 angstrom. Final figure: 1.1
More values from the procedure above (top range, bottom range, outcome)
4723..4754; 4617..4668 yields 1.09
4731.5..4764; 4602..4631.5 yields 1.06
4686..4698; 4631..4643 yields 1.04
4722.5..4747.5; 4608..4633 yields 1.03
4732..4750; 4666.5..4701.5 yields 1.09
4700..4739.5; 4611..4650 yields 1.02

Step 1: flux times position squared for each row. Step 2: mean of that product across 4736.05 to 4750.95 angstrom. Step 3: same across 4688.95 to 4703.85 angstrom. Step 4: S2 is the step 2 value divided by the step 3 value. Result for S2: 1.10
